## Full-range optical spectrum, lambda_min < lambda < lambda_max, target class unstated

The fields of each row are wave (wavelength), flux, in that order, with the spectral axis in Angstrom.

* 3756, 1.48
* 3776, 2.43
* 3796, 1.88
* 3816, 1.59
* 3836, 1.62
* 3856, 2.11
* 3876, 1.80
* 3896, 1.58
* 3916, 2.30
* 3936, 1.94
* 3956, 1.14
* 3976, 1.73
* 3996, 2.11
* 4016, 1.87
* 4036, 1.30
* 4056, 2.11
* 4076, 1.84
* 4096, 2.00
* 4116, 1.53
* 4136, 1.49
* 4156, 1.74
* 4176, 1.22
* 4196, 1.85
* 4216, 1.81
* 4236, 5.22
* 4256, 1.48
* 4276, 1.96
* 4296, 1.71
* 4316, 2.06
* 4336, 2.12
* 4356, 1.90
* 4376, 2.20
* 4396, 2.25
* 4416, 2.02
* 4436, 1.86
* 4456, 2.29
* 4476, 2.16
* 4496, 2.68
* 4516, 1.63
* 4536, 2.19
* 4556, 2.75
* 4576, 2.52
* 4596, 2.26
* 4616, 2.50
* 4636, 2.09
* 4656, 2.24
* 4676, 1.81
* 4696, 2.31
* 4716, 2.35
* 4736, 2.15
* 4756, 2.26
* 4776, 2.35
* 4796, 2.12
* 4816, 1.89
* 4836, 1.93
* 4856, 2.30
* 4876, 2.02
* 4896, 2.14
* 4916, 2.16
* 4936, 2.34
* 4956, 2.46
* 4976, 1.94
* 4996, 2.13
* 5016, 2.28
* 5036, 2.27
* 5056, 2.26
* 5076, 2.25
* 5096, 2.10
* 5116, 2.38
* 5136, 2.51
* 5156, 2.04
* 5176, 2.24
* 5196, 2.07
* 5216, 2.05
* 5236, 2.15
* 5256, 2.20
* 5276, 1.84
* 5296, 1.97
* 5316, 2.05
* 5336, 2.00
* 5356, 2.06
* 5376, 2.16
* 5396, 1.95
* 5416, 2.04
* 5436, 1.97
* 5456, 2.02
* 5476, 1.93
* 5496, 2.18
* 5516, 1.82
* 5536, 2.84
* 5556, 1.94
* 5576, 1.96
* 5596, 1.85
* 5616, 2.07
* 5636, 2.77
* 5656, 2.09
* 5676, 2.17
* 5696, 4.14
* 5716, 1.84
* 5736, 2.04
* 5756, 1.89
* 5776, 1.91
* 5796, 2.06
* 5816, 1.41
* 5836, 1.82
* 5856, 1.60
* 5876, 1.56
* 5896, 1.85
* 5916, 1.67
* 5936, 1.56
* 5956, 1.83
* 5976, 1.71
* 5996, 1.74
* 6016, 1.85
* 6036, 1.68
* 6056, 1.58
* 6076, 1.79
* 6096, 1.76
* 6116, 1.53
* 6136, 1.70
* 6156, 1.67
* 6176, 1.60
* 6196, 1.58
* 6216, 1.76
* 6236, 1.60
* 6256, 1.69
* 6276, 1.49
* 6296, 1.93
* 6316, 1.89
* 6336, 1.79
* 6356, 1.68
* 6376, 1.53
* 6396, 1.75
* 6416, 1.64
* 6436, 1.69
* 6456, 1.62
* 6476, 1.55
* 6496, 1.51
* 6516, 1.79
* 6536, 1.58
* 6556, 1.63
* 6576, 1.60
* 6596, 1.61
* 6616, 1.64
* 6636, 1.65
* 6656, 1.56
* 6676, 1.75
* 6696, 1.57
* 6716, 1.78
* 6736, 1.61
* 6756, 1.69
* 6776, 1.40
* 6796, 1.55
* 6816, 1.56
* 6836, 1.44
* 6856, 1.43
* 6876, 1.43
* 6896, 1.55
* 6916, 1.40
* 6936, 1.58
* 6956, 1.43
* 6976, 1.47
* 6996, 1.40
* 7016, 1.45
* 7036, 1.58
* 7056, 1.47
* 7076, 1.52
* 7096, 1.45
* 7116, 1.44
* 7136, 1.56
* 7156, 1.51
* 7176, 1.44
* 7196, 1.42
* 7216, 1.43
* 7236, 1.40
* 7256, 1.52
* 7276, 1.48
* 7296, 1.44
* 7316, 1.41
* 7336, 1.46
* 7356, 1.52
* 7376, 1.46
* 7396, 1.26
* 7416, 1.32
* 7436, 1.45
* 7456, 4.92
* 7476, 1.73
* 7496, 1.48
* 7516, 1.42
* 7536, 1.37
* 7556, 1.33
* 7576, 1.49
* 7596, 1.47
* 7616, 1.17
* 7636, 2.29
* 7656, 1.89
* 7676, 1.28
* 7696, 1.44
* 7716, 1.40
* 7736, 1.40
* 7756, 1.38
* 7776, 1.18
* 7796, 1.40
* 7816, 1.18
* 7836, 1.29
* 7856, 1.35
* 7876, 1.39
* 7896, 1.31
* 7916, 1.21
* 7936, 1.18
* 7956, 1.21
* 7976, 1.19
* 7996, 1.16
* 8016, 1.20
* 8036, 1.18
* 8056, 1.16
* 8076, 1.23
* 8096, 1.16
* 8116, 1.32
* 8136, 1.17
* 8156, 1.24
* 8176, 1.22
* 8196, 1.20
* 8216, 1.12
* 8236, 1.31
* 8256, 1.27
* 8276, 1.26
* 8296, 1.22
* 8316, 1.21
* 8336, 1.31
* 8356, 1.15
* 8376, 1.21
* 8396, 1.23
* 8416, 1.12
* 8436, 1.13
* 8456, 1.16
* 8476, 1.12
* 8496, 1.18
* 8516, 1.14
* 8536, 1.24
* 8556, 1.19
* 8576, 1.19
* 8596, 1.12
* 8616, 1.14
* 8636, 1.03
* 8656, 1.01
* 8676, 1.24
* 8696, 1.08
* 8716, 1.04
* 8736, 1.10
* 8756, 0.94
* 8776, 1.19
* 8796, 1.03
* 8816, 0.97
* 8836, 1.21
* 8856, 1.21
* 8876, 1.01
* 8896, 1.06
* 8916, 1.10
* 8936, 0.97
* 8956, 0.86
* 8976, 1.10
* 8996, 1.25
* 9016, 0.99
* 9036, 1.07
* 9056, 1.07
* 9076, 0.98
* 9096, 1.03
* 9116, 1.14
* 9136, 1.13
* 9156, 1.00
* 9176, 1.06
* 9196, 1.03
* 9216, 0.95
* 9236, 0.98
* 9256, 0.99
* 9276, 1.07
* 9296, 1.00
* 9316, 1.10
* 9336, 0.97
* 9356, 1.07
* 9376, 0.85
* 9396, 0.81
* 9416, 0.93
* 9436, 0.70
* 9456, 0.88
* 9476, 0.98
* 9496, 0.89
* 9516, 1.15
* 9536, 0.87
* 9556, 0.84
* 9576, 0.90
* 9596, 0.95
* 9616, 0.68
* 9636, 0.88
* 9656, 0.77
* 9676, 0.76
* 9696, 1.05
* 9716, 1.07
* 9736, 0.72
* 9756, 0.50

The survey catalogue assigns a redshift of 0.137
